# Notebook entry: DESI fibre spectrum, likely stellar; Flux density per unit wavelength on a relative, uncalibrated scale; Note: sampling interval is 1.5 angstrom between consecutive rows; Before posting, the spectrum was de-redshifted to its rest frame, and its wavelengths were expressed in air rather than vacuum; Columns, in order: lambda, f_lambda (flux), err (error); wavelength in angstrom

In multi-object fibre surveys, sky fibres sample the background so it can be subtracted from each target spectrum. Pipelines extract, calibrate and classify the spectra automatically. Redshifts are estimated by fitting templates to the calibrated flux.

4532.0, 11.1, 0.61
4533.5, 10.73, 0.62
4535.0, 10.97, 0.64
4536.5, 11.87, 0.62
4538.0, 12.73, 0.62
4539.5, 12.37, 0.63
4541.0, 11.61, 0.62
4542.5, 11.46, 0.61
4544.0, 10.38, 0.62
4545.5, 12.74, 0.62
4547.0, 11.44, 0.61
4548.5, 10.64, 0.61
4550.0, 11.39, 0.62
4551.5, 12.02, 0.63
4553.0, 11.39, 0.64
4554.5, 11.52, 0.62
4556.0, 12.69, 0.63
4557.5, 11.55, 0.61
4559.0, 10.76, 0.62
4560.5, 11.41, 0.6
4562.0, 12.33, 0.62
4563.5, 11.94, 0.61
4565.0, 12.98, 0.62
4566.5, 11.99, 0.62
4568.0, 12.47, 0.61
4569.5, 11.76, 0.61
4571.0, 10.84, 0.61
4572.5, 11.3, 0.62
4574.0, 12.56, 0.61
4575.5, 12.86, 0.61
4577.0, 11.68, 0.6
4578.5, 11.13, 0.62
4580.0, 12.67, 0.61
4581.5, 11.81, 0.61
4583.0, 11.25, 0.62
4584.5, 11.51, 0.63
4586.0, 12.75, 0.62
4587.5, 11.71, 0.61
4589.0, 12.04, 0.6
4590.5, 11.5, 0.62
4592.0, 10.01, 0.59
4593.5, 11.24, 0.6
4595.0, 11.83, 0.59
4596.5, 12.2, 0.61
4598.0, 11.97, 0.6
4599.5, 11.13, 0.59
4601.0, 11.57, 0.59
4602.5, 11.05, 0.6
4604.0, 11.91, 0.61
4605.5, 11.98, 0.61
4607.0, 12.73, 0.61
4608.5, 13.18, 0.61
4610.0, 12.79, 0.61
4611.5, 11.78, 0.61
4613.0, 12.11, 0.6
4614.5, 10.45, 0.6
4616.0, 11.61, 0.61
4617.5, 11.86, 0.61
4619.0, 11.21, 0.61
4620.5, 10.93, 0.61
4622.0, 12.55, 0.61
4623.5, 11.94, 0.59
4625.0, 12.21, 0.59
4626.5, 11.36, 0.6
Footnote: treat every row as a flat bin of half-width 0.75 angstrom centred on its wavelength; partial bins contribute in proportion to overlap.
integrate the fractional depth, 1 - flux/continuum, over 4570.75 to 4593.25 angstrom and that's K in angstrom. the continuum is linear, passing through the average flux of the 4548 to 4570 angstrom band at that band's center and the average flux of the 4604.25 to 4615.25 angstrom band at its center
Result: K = 0.4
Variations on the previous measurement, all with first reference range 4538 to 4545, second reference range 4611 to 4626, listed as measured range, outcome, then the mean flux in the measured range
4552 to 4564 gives -0.06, 11.7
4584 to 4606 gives 0.05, 11.6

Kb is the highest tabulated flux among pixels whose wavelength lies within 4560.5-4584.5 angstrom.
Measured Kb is 12.98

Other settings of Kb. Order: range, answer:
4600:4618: 13.18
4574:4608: 12.86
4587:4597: 12.2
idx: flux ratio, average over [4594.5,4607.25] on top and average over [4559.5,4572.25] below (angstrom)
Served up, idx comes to 1.0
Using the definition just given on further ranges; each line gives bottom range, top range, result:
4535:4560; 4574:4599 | 1.01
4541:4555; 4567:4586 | 1.04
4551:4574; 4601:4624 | 1.00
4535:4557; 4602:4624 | 1.02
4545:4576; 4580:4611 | 1.00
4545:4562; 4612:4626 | 1.00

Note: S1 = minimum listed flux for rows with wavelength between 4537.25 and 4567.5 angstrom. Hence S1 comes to 10.38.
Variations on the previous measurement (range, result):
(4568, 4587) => 10.84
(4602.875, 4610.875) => 11.91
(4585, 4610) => 10.01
